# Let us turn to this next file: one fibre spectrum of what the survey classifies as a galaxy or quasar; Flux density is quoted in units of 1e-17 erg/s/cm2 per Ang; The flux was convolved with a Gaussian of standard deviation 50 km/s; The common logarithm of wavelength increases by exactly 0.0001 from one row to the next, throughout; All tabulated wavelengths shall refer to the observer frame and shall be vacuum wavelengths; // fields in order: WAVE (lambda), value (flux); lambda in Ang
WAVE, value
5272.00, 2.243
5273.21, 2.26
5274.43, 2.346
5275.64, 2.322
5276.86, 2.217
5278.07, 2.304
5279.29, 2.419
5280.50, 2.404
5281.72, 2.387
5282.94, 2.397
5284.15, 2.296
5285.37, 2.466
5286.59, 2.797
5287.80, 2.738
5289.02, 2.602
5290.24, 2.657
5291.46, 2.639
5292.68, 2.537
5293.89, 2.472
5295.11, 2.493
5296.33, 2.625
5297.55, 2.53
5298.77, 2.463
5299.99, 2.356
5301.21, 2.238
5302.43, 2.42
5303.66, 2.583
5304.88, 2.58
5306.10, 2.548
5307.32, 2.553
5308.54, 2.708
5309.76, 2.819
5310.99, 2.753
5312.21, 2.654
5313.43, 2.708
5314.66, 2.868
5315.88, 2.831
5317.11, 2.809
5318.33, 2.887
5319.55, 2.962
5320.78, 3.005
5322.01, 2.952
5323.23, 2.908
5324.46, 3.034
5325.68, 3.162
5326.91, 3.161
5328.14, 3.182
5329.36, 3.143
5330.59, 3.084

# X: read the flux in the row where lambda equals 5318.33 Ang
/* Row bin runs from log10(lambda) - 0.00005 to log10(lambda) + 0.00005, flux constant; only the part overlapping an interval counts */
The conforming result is 2.887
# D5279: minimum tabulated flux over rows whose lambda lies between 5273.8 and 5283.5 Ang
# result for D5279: 2.217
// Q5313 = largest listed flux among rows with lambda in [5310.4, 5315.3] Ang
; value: 2.868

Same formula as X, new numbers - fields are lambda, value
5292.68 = 2.537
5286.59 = 2.797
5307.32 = 2.553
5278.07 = 2.304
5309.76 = 2.819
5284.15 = 2.296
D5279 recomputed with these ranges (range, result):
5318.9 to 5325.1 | 2.908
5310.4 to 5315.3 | 2.654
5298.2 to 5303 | 2.238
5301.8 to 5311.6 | 2.42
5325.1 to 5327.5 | 3.161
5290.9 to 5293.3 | 2.537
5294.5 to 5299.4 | 2.463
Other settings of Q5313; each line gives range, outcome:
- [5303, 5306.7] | 2.583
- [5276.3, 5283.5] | 2.419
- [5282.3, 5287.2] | 2.797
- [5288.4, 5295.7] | 2.657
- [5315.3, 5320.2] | 2.962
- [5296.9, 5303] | 2.53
